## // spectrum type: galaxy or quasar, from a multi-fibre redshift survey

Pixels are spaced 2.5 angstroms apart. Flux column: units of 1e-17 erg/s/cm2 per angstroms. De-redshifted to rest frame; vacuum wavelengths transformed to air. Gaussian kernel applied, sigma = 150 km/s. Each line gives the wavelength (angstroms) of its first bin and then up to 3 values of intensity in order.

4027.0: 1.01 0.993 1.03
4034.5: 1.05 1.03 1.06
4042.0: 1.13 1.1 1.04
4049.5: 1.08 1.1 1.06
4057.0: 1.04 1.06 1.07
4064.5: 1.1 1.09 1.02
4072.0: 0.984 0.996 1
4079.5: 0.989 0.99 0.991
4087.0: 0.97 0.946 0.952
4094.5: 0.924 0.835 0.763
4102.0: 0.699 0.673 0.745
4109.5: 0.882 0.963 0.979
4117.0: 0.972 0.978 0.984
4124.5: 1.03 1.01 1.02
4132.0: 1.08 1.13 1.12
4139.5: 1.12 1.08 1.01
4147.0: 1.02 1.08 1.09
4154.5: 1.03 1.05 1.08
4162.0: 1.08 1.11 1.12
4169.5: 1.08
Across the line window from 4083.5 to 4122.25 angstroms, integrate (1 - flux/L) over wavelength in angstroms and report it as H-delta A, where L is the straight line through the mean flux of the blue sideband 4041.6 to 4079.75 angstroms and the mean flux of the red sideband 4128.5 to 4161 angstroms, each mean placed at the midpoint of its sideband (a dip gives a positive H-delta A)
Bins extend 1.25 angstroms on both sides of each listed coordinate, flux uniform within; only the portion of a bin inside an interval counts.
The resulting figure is 6.35 angstroms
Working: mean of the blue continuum 1.05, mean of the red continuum 1.07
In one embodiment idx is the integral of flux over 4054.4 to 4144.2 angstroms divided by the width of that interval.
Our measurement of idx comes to 0.978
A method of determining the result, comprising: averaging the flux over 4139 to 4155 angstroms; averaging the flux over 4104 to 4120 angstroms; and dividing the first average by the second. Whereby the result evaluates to 1.19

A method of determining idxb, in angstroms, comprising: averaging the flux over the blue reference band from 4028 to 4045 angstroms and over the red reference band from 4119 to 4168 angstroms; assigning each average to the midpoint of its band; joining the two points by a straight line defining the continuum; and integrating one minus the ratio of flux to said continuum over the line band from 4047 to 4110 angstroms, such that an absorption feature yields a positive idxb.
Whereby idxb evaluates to 5.7 angstroms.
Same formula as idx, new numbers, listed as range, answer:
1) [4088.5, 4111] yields 0.825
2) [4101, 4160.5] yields 0.994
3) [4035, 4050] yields 1.07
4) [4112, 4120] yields 0.974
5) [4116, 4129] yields 0.997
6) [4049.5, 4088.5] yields 1.03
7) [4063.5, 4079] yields 1.03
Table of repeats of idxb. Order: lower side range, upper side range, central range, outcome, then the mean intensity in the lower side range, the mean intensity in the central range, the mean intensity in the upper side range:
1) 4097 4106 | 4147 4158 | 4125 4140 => -2.4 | 0.73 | 1.08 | 1.06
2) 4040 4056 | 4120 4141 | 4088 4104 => 3.3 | 1.08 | 0.847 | 1.06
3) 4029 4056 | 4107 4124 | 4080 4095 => 0.4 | 1.06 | 0.965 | 0.947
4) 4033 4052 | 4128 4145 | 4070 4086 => 1.2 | 1.07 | 0.993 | 1.08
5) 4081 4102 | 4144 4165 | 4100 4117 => 2.1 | 0.907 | 0.832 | 1.06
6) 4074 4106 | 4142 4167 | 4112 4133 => -0.4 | 0.899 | 1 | 1.06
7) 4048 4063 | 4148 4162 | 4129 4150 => -0.2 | 1.07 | 1.07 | 1.07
